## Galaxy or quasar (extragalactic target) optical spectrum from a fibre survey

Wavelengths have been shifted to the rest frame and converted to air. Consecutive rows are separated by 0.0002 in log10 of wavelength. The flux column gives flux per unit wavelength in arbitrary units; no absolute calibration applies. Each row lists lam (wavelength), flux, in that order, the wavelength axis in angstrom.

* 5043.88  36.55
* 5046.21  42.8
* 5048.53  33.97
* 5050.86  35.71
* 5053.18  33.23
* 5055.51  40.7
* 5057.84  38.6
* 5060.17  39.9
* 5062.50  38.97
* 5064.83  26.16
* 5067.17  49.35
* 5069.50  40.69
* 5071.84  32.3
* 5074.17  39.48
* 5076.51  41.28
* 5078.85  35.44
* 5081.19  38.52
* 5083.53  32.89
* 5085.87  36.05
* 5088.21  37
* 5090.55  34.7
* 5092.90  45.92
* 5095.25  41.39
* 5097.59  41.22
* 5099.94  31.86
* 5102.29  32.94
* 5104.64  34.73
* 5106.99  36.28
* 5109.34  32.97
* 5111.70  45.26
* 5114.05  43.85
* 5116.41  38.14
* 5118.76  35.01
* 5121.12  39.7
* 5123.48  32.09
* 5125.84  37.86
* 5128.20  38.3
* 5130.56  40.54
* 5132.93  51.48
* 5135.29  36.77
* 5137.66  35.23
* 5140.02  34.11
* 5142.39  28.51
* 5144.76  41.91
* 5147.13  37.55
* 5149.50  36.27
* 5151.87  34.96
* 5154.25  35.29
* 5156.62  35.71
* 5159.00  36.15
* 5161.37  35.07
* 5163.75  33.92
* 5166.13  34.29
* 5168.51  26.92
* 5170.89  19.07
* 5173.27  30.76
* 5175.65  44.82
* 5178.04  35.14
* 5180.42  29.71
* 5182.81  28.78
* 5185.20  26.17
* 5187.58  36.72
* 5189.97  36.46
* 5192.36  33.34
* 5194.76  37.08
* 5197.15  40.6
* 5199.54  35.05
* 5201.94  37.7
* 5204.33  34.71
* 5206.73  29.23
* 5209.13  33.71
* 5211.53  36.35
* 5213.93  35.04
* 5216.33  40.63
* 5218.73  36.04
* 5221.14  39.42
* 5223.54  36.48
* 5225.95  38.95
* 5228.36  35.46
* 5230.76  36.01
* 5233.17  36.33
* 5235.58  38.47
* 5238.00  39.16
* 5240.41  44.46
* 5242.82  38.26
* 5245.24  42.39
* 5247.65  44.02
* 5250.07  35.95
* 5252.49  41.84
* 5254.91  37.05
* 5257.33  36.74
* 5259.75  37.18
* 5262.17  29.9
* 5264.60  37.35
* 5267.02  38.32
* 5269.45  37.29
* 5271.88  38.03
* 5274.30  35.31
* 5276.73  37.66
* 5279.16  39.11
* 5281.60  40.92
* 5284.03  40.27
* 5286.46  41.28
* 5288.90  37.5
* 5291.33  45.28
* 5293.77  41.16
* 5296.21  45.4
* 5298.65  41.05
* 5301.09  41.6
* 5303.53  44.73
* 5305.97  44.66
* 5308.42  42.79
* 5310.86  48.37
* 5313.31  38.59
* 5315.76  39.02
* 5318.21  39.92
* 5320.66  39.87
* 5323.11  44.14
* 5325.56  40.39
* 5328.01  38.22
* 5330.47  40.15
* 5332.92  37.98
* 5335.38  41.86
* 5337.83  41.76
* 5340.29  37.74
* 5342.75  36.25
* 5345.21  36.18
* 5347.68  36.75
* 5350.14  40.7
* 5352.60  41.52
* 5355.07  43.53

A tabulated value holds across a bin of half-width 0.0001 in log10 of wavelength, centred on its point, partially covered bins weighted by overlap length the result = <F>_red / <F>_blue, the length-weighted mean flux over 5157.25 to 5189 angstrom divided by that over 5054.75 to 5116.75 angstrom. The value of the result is 0.85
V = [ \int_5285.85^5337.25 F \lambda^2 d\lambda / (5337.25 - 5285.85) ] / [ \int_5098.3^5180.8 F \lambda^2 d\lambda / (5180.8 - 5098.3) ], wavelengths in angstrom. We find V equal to 1.24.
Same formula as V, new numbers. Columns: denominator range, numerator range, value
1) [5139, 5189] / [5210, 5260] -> 1.18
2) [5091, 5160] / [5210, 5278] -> 1.05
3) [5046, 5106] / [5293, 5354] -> 1.20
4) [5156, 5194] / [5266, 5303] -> 1.28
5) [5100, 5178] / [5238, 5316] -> 1.17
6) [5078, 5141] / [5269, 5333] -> 1.16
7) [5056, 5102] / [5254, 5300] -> 1.10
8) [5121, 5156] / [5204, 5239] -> 1.01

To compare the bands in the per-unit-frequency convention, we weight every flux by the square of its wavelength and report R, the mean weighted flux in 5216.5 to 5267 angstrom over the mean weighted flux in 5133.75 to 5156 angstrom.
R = 1.1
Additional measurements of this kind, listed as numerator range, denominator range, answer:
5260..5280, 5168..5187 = 1.24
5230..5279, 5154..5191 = 1.20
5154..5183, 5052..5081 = 0.90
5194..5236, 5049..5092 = 1.04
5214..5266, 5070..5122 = 1.07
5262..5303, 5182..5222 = 1.16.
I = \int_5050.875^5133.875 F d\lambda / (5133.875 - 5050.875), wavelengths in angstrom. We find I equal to 38.1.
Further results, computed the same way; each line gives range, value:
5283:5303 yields 41.8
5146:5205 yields 34.1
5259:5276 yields 36.2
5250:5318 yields 39.9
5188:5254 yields 37.5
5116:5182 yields 35.5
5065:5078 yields 39.4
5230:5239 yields 37.5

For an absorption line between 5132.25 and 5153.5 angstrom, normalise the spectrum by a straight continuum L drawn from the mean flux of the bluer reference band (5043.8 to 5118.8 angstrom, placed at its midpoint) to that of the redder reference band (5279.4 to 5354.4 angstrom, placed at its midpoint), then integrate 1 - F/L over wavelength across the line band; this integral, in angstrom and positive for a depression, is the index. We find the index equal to 0.8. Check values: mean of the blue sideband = 37.8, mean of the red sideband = 40.9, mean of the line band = 37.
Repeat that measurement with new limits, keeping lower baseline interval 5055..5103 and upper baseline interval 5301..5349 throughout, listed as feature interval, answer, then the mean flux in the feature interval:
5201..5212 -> 1.4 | 34.1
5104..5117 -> -0.2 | 38.7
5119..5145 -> 0.6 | 37.6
